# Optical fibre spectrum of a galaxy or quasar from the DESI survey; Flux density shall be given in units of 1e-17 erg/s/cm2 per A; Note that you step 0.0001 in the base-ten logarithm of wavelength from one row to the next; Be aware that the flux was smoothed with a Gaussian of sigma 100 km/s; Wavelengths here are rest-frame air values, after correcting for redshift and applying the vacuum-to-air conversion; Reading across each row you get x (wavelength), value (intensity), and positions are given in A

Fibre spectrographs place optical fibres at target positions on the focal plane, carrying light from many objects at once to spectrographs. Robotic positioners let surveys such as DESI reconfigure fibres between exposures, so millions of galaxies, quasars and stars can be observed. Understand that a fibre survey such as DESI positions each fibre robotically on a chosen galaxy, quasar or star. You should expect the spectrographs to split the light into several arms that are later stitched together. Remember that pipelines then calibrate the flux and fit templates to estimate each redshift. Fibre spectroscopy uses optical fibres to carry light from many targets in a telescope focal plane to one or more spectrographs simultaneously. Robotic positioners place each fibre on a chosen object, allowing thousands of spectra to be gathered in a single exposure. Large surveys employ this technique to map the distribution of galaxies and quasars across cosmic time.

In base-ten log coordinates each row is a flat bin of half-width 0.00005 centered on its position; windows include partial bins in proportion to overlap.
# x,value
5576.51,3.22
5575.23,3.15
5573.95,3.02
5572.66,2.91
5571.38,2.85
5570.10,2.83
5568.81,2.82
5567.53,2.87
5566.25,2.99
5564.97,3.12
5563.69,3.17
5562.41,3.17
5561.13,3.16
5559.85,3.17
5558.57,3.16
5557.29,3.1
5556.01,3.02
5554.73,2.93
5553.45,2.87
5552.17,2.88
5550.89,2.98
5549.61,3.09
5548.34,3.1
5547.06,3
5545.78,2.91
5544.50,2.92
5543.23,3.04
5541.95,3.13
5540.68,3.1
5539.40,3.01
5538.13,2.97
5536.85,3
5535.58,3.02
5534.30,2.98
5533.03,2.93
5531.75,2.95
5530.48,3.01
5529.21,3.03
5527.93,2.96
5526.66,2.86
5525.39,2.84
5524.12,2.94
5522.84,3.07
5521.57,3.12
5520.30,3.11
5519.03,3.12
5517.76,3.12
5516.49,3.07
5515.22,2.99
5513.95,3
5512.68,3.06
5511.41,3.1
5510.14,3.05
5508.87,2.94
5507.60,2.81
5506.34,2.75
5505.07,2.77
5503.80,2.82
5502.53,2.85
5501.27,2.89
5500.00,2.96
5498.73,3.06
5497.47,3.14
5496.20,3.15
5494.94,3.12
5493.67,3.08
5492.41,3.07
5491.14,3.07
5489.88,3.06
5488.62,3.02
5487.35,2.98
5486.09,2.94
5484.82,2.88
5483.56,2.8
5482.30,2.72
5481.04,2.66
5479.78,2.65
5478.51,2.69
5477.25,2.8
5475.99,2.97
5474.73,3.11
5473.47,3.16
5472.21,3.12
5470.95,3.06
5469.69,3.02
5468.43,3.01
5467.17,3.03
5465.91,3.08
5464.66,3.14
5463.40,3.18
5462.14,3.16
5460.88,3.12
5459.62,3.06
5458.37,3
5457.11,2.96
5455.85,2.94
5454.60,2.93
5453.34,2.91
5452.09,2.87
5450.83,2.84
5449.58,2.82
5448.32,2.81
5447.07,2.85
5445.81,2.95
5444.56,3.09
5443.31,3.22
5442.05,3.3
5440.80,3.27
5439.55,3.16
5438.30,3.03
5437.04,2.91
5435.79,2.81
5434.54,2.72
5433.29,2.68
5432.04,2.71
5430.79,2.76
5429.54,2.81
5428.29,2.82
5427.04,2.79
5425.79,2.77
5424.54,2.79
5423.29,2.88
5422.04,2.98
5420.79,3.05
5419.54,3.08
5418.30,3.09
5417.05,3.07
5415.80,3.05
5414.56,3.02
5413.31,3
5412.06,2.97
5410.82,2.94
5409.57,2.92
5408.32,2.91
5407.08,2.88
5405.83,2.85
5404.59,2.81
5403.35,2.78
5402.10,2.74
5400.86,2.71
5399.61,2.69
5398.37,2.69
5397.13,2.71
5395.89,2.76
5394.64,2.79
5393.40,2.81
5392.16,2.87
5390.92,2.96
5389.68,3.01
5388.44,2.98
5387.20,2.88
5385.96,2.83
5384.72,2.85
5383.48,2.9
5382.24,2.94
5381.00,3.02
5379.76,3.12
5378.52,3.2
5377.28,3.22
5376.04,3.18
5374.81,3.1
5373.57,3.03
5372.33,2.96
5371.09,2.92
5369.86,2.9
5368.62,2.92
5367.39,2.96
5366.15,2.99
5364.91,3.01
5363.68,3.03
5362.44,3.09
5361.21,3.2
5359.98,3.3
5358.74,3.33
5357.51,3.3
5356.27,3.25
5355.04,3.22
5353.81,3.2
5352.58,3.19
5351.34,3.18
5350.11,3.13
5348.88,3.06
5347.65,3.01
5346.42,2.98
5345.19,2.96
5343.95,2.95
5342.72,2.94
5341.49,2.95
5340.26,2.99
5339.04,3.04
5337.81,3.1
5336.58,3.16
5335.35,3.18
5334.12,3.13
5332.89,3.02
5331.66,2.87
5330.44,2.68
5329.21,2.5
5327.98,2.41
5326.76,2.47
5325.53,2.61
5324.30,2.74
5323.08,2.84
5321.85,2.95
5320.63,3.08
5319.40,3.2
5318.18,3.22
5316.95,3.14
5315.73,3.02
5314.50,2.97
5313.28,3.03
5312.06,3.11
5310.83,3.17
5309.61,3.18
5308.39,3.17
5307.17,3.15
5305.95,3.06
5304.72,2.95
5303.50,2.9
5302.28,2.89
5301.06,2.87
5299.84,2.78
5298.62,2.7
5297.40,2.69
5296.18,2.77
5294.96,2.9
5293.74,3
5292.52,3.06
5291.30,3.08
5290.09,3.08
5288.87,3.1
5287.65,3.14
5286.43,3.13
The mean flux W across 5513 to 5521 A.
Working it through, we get 3.07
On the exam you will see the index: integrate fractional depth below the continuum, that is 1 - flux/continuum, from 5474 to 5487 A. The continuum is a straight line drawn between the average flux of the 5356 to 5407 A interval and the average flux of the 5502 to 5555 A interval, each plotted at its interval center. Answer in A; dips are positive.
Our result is 0.6 A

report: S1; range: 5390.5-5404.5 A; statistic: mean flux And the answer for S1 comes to 2.77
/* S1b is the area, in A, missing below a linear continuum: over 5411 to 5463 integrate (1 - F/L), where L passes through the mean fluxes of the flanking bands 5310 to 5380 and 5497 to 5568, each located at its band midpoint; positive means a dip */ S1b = 1.1 A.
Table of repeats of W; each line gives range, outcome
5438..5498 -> 3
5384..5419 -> 2.88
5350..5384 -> 3.1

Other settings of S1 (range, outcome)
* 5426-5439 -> 2.81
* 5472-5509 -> 2.93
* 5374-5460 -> 2.92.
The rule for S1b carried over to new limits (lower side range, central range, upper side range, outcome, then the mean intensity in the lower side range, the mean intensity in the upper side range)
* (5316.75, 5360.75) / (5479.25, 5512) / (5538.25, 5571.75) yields 0.8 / 3.01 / 3.02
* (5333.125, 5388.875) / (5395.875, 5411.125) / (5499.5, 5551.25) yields 1.2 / 3.06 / 2.98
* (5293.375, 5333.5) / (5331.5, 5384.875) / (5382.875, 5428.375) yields -3.2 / 2.91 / 2.88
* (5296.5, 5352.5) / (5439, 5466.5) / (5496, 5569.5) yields -0.4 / 2.96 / 3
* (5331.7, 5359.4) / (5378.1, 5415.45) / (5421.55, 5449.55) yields 1.3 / 3.1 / 2.91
